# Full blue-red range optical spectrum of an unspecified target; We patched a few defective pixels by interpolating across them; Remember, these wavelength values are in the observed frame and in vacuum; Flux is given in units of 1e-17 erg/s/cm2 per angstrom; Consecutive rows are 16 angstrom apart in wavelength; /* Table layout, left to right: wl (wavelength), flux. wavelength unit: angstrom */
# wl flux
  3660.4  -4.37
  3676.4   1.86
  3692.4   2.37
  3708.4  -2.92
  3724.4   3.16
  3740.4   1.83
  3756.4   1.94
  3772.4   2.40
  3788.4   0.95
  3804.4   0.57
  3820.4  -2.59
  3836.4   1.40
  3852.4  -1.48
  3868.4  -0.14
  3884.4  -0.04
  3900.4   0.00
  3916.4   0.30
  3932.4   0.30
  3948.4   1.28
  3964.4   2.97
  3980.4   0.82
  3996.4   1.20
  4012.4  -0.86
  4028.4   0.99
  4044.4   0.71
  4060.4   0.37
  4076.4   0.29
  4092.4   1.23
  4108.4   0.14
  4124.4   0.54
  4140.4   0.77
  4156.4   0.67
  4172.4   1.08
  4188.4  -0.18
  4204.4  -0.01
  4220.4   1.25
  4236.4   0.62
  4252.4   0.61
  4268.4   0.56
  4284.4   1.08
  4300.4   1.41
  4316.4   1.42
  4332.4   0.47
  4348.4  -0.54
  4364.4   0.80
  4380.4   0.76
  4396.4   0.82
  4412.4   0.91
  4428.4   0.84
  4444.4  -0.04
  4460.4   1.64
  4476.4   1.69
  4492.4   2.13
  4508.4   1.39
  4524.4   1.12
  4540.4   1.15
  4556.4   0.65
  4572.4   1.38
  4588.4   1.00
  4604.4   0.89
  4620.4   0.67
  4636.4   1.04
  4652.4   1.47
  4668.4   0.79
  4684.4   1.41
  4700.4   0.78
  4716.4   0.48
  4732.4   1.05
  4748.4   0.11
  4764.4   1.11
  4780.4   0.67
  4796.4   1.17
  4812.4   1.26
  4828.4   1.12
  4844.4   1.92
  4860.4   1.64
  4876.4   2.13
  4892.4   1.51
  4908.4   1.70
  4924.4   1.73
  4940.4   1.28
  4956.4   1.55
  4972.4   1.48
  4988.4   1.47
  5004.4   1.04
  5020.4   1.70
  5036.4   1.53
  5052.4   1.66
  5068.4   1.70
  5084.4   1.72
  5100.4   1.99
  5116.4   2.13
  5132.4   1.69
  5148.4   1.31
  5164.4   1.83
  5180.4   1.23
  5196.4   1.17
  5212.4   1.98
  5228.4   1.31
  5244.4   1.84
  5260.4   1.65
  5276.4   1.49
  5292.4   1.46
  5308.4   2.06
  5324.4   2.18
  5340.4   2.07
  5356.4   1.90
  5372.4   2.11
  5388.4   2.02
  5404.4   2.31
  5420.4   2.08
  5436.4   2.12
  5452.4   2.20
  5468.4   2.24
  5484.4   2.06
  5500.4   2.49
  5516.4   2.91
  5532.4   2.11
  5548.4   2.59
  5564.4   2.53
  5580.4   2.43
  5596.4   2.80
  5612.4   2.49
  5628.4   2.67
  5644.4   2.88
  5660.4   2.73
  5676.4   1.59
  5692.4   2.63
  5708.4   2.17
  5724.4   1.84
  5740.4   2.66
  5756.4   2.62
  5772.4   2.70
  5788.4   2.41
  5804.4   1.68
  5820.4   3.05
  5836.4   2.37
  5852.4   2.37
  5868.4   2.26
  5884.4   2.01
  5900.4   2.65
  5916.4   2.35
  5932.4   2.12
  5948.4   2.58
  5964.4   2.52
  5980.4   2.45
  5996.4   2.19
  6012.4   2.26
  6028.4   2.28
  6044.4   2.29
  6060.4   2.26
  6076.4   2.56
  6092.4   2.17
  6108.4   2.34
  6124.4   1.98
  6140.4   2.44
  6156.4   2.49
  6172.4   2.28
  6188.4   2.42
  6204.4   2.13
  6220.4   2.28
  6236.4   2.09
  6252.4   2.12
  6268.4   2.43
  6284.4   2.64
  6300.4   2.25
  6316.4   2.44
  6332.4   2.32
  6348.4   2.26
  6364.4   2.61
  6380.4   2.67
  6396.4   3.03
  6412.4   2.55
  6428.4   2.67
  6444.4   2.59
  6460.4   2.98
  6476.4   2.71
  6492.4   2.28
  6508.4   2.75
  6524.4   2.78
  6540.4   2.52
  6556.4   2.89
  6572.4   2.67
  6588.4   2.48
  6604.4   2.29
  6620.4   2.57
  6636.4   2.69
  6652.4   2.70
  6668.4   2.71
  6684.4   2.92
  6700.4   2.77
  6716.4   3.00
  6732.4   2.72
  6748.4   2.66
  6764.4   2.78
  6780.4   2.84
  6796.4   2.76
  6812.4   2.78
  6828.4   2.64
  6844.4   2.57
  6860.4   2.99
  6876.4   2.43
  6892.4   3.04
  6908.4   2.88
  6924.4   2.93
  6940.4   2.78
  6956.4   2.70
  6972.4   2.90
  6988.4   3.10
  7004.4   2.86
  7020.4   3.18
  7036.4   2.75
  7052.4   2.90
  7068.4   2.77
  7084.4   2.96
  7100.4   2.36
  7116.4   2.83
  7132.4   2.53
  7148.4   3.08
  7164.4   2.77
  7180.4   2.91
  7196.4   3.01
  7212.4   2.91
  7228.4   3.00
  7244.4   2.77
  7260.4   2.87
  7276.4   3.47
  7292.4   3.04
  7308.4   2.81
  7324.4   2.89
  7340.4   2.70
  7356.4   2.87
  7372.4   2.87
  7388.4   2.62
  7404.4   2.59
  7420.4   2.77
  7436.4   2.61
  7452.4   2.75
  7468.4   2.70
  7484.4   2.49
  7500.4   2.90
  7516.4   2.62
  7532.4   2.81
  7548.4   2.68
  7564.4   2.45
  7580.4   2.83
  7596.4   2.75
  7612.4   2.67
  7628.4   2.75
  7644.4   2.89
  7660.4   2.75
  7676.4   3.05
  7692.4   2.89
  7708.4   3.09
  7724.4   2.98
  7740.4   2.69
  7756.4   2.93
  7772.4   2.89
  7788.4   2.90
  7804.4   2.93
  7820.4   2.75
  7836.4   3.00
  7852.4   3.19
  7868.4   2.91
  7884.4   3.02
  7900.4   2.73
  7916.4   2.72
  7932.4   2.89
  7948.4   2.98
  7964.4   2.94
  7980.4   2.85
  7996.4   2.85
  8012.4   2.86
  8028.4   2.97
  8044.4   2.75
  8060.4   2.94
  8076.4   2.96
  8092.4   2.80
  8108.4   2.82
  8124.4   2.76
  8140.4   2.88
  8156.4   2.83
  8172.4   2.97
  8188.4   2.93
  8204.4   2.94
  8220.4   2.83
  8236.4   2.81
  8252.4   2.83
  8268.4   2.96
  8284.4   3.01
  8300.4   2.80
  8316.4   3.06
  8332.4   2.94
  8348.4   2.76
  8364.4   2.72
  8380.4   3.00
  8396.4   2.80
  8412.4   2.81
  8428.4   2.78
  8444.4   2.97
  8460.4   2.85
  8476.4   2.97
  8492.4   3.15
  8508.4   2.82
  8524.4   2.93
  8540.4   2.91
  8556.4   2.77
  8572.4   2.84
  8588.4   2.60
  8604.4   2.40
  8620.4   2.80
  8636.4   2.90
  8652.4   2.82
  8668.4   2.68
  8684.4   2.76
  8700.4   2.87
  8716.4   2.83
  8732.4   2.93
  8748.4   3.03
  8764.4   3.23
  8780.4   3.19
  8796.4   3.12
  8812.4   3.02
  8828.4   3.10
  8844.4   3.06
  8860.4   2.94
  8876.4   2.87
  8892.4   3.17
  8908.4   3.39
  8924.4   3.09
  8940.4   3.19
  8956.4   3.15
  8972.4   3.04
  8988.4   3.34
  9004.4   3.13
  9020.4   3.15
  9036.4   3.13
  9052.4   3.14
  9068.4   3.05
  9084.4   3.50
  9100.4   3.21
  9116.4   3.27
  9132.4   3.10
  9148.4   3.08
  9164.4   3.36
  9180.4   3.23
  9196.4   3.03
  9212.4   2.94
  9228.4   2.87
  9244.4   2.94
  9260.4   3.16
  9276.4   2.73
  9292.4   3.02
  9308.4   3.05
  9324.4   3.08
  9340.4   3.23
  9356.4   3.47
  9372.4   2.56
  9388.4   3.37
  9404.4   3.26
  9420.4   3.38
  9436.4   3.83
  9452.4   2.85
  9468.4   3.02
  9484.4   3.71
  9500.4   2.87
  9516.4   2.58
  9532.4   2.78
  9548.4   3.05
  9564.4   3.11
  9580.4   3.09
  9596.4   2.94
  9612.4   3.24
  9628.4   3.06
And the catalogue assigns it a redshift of 0.205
